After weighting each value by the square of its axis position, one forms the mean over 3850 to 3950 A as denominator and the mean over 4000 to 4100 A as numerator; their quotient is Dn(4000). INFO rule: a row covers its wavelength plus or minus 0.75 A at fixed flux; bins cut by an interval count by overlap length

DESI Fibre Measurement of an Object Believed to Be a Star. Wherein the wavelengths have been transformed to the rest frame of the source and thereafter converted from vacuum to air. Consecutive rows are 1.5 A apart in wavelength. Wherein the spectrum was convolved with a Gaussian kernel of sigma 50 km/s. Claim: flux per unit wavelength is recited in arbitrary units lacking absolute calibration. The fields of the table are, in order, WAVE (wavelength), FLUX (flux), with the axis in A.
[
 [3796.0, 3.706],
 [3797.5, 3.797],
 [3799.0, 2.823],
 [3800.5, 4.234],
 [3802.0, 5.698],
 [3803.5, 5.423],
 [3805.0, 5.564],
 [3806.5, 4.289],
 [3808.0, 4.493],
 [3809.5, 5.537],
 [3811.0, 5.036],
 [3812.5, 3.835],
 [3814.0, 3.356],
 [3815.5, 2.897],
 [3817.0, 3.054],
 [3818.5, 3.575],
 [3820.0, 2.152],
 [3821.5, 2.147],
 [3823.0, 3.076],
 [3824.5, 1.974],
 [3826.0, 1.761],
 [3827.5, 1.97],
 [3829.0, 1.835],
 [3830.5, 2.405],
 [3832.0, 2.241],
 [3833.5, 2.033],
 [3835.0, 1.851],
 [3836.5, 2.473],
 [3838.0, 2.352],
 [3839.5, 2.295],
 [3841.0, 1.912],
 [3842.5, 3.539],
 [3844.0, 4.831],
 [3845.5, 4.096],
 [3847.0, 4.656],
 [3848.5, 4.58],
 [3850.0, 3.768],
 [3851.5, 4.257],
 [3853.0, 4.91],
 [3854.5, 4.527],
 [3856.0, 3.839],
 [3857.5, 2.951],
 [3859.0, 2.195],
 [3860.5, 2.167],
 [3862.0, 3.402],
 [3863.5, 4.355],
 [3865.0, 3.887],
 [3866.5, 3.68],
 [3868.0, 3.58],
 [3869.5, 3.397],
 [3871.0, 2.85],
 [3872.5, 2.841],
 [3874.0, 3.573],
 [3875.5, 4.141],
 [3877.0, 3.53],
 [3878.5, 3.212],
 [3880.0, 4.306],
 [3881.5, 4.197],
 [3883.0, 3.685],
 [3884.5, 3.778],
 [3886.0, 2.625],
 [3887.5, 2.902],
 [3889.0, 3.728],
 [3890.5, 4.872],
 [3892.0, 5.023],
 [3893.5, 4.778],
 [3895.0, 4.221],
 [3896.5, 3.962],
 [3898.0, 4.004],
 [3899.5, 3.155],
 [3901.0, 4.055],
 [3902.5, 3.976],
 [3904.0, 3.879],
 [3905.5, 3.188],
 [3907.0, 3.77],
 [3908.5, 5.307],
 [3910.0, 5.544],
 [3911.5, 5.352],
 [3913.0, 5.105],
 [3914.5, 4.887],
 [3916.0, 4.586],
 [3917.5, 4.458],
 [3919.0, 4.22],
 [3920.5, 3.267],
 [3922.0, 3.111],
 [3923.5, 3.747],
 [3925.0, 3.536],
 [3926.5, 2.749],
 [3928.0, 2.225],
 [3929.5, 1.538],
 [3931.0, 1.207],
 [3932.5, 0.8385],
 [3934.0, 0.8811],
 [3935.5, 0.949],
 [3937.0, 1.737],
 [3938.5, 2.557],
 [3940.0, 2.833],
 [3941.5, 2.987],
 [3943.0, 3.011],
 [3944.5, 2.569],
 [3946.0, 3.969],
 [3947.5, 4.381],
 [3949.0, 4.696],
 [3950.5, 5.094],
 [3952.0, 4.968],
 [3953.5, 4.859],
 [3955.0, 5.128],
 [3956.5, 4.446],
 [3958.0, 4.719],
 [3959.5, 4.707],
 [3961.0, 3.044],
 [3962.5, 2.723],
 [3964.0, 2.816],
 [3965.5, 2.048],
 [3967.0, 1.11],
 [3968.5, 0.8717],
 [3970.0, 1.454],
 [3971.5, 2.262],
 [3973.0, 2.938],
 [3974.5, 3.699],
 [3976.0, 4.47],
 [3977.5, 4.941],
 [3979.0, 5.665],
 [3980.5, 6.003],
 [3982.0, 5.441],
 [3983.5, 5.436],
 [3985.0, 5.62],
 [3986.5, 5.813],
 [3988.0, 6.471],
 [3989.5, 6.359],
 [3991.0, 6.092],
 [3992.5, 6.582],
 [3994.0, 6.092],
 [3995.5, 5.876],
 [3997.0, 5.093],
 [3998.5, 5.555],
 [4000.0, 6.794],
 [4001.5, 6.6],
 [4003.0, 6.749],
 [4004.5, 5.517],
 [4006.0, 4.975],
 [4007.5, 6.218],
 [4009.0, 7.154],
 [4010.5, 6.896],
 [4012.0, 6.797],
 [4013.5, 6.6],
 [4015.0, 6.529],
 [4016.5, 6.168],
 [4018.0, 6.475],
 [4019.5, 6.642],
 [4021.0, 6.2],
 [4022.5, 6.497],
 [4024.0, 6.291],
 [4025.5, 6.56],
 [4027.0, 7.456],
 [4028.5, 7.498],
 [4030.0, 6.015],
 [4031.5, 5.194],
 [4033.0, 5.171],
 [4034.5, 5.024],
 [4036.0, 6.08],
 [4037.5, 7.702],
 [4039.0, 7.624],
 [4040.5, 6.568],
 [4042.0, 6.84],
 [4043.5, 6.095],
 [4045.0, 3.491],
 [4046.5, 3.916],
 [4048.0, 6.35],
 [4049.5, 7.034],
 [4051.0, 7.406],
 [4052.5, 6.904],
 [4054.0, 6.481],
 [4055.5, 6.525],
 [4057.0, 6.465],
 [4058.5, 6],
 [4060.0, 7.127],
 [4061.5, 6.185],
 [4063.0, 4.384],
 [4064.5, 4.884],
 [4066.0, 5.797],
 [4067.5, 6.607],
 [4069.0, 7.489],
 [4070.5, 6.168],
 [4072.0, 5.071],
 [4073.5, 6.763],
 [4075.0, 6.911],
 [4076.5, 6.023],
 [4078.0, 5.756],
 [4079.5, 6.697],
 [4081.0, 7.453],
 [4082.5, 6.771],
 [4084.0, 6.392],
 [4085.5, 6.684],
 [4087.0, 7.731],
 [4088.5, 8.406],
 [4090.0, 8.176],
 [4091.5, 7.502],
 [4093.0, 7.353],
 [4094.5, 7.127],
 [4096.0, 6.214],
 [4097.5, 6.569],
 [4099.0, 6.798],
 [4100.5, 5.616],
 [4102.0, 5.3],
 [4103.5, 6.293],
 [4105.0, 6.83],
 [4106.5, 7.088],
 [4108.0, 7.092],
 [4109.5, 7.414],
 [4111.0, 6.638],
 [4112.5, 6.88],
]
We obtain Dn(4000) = 1.97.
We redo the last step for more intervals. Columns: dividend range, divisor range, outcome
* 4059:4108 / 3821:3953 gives 2.13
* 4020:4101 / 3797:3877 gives 2.10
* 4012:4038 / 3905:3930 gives 1.70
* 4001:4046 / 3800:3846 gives 2.13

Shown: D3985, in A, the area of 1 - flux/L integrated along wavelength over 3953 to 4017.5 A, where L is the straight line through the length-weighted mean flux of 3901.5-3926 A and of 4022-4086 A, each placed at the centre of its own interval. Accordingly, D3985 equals 3.8 A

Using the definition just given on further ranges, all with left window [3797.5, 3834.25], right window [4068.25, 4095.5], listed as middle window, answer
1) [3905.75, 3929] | 3.2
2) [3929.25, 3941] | 8.0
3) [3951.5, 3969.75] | 6.6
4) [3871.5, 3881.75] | 1.4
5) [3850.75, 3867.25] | 1.3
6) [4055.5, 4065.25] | 1.1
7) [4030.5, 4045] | 0.5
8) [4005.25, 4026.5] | -1.4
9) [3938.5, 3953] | 3.8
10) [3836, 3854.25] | 0.6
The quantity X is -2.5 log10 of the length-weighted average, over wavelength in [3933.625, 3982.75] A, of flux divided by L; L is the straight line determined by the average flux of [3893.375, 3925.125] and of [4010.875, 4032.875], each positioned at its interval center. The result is 0.44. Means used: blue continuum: 4.19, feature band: 3.47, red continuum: 6.46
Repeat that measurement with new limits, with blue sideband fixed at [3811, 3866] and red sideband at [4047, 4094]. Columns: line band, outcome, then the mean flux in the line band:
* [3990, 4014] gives -0.117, 6.22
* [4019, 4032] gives -0.099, 6.51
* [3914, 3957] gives 0.366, 3.27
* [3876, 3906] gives 0.013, 3.86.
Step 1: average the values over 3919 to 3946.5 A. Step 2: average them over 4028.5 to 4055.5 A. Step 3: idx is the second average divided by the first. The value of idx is 2.50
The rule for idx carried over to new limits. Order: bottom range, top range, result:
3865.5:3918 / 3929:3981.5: 0.81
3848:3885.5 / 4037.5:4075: 1.70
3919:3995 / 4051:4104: 1.77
